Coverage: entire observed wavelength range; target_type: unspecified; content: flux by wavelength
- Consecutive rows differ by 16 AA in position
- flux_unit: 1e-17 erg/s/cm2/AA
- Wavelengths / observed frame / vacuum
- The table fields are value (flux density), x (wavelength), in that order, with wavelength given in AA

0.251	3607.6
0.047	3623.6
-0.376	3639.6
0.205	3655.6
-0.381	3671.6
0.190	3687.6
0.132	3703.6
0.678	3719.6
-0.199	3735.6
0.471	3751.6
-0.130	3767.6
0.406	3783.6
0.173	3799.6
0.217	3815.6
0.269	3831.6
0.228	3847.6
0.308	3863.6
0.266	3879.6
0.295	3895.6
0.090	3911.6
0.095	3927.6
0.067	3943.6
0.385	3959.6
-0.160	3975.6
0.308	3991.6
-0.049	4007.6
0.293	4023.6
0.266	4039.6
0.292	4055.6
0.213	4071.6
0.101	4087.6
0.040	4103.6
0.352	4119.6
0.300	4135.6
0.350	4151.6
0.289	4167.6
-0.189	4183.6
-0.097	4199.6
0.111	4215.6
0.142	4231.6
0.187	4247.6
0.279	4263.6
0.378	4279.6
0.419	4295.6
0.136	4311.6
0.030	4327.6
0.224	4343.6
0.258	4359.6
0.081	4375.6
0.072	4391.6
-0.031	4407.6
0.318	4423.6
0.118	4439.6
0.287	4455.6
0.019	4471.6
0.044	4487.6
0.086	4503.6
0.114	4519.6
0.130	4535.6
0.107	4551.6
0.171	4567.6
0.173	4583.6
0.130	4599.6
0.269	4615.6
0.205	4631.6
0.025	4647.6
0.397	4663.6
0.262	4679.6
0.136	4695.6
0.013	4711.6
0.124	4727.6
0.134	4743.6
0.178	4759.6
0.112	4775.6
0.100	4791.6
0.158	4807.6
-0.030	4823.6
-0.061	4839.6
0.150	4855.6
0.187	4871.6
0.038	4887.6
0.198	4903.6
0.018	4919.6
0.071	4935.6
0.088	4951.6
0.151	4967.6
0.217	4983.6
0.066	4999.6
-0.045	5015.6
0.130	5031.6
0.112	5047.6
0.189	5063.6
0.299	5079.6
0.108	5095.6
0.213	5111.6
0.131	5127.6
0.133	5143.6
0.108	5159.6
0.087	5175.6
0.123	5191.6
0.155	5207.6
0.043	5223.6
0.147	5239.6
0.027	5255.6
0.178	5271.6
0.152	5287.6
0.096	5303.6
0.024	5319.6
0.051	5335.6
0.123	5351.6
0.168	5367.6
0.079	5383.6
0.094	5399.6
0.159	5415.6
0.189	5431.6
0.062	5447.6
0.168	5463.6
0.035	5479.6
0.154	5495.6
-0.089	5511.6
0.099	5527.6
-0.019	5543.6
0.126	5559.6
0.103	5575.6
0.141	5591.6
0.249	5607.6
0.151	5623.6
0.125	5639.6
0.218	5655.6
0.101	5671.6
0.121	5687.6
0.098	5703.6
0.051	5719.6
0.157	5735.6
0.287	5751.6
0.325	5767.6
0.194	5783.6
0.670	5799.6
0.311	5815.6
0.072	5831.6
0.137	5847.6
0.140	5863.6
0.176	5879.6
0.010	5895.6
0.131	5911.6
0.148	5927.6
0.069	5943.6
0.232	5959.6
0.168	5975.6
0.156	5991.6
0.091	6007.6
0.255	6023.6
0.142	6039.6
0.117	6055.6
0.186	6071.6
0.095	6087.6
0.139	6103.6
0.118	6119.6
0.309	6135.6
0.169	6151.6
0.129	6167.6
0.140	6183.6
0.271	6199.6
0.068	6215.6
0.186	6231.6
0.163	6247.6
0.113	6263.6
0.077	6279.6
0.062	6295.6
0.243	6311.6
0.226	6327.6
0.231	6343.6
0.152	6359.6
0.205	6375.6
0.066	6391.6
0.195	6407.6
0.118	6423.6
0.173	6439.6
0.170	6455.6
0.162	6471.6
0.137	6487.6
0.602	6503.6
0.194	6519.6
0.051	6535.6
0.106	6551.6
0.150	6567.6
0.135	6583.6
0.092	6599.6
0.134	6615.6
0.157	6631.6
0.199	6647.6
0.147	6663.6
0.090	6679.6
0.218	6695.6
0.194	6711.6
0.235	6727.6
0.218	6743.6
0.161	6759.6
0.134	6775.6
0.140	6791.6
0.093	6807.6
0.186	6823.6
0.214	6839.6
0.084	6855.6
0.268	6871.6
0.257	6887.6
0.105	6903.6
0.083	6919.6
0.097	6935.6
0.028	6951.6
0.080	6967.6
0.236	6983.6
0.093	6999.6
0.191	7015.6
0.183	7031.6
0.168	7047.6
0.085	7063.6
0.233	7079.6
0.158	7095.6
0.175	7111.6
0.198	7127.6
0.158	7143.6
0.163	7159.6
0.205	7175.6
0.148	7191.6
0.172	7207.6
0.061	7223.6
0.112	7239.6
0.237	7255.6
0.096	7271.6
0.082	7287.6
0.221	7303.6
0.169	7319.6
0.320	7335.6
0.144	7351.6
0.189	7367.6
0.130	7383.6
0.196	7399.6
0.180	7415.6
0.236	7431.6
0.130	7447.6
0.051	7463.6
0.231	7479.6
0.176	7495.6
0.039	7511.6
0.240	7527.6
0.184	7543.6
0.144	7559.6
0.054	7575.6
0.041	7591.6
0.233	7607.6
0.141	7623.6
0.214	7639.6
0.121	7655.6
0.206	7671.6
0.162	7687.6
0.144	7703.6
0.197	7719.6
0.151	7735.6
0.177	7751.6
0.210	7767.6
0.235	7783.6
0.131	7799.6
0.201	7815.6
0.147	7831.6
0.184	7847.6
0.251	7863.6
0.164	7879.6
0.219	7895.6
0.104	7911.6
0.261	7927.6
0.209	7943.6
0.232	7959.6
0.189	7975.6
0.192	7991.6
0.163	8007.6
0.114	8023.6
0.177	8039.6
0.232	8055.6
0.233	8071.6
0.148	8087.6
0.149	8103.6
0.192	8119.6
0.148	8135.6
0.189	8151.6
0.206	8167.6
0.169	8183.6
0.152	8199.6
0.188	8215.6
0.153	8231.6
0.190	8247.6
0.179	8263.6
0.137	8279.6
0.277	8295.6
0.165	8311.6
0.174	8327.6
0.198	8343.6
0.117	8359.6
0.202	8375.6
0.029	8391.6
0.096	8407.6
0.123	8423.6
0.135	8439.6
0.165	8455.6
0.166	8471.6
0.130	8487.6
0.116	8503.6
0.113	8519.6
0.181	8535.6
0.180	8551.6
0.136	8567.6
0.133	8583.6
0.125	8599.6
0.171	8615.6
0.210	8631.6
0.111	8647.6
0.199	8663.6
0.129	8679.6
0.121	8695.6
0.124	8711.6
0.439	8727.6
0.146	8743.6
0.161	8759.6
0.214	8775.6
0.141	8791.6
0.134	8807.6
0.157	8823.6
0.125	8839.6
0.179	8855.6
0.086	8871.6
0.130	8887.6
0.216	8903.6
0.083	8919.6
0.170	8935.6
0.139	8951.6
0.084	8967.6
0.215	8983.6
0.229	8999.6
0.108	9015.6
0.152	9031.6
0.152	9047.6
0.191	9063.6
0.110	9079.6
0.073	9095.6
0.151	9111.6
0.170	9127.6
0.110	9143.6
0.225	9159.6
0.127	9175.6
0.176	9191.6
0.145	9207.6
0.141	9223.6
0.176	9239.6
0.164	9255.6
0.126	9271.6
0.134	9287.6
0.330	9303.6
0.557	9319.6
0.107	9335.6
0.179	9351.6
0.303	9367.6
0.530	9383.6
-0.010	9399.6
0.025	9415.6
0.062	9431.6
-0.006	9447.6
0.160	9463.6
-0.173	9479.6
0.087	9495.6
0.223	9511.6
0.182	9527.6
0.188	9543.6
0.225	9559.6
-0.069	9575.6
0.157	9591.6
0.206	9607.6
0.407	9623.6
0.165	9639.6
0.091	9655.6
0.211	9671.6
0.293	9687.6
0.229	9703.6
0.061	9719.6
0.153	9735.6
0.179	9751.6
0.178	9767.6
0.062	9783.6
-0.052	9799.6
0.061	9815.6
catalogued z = 0.74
